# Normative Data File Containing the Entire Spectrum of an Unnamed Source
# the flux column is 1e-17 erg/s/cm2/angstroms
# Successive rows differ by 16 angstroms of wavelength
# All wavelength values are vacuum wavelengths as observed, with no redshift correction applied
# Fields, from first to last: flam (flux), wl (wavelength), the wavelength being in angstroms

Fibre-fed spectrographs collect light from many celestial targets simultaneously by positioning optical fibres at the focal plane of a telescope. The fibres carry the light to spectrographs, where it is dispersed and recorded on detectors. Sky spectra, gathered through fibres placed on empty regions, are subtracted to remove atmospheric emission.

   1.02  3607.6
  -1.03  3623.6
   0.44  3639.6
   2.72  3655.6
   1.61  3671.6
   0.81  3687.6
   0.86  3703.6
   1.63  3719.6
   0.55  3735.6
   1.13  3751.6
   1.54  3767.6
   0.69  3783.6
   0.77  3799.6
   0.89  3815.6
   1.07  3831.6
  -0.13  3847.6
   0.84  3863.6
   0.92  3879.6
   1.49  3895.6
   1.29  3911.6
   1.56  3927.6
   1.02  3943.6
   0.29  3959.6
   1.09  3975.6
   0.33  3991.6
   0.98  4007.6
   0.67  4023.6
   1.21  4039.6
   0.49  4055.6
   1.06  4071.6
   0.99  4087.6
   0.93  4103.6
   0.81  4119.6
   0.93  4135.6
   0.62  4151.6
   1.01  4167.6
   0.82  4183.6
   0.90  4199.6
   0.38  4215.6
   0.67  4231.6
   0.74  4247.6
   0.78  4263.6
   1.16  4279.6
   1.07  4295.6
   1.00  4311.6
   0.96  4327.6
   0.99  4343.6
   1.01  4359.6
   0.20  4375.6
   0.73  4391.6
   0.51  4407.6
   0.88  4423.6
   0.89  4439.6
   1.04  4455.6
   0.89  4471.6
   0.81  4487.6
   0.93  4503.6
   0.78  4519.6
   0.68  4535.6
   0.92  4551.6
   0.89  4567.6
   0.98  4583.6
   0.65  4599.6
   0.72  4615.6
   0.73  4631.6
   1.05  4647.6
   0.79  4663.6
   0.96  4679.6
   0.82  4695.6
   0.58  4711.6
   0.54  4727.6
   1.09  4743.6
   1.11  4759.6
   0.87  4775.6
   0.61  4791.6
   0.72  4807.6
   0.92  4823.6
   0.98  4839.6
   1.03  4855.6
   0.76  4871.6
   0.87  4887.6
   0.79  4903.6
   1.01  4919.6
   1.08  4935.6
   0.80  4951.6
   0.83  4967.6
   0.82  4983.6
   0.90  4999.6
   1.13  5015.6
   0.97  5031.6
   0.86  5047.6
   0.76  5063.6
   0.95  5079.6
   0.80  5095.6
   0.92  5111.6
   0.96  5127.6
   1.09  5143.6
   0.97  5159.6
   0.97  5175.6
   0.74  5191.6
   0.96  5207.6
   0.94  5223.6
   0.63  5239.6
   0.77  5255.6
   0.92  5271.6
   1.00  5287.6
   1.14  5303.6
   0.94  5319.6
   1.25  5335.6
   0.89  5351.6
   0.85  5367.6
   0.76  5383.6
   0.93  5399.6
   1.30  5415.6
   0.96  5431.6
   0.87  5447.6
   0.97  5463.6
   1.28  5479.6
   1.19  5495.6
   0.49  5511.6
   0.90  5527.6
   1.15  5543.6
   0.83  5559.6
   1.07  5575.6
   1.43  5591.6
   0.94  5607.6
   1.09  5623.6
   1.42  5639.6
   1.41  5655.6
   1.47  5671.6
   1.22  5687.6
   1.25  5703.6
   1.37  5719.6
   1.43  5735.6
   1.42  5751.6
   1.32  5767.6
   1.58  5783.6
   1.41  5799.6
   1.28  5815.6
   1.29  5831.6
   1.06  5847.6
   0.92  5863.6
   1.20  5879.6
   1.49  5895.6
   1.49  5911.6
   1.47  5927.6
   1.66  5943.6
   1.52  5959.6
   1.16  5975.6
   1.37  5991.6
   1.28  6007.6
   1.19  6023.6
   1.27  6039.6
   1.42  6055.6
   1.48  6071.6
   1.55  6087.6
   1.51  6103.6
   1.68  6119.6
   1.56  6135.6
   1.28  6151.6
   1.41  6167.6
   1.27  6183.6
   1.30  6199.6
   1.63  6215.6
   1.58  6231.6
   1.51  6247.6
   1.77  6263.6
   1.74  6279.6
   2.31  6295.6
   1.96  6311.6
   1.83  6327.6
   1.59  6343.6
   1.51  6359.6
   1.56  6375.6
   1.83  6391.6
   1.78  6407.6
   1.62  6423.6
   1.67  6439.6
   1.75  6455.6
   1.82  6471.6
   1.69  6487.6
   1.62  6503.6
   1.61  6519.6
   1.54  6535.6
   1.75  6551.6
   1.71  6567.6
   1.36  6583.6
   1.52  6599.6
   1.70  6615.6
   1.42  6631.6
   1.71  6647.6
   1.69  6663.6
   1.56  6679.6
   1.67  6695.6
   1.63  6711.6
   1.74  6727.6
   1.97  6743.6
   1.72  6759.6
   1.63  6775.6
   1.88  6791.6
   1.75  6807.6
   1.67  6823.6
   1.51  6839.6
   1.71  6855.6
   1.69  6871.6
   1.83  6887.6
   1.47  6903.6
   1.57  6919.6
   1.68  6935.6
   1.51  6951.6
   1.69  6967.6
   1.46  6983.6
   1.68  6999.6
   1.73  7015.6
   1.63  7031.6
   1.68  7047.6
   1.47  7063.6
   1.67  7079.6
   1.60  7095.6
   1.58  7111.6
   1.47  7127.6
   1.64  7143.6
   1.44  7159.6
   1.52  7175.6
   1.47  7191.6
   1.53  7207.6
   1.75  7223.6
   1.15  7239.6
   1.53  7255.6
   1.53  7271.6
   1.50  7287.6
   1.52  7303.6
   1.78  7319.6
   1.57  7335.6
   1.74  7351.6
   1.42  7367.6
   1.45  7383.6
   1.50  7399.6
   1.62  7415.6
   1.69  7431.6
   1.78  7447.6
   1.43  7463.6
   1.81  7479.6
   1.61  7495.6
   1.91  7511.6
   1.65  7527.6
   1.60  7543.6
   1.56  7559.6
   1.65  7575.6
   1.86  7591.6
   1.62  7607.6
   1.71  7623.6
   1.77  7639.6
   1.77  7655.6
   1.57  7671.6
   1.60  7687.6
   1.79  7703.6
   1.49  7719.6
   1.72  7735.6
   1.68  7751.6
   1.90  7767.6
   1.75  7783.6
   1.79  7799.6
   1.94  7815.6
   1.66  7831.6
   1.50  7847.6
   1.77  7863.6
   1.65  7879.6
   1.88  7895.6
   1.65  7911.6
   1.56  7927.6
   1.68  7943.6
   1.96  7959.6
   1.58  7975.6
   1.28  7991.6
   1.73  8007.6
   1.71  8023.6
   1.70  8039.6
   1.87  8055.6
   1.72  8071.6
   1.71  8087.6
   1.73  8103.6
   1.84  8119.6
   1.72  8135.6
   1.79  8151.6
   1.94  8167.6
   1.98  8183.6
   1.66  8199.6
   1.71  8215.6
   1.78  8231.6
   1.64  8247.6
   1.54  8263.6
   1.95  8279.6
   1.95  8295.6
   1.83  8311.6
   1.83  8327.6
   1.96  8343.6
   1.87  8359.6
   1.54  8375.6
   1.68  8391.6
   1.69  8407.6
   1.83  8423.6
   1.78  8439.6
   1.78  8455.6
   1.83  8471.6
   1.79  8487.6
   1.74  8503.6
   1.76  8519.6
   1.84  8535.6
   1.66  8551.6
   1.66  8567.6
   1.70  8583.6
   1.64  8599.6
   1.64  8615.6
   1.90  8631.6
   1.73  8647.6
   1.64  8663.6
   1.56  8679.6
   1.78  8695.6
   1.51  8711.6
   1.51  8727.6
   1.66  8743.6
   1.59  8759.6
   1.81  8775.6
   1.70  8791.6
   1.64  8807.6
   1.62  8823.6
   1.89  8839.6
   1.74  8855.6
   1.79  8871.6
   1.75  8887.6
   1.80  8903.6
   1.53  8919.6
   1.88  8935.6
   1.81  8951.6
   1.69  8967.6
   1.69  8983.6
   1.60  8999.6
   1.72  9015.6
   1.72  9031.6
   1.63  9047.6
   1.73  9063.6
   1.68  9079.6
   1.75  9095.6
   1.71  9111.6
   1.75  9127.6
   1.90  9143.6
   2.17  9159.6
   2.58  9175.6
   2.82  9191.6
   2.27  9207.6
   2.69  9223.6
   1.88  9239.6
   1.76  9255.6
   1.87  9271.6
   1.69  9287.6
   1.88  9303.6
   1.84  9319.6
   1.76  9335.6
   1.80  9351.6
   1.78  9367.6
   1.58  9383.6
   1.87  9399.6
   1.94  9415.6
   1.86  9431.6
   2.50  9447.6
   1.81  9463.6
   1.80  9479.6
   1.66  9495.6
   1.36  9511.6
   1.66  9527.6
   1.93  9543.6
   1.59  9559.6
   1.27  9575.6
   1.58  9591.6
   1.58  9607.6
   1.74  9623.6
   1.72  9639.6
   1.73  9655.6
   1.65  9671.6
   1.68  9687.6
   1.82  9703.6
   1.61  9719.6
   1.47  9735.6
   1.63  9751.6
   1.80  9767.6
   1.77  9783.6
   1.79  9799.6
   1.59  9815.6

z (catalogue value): 0.40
